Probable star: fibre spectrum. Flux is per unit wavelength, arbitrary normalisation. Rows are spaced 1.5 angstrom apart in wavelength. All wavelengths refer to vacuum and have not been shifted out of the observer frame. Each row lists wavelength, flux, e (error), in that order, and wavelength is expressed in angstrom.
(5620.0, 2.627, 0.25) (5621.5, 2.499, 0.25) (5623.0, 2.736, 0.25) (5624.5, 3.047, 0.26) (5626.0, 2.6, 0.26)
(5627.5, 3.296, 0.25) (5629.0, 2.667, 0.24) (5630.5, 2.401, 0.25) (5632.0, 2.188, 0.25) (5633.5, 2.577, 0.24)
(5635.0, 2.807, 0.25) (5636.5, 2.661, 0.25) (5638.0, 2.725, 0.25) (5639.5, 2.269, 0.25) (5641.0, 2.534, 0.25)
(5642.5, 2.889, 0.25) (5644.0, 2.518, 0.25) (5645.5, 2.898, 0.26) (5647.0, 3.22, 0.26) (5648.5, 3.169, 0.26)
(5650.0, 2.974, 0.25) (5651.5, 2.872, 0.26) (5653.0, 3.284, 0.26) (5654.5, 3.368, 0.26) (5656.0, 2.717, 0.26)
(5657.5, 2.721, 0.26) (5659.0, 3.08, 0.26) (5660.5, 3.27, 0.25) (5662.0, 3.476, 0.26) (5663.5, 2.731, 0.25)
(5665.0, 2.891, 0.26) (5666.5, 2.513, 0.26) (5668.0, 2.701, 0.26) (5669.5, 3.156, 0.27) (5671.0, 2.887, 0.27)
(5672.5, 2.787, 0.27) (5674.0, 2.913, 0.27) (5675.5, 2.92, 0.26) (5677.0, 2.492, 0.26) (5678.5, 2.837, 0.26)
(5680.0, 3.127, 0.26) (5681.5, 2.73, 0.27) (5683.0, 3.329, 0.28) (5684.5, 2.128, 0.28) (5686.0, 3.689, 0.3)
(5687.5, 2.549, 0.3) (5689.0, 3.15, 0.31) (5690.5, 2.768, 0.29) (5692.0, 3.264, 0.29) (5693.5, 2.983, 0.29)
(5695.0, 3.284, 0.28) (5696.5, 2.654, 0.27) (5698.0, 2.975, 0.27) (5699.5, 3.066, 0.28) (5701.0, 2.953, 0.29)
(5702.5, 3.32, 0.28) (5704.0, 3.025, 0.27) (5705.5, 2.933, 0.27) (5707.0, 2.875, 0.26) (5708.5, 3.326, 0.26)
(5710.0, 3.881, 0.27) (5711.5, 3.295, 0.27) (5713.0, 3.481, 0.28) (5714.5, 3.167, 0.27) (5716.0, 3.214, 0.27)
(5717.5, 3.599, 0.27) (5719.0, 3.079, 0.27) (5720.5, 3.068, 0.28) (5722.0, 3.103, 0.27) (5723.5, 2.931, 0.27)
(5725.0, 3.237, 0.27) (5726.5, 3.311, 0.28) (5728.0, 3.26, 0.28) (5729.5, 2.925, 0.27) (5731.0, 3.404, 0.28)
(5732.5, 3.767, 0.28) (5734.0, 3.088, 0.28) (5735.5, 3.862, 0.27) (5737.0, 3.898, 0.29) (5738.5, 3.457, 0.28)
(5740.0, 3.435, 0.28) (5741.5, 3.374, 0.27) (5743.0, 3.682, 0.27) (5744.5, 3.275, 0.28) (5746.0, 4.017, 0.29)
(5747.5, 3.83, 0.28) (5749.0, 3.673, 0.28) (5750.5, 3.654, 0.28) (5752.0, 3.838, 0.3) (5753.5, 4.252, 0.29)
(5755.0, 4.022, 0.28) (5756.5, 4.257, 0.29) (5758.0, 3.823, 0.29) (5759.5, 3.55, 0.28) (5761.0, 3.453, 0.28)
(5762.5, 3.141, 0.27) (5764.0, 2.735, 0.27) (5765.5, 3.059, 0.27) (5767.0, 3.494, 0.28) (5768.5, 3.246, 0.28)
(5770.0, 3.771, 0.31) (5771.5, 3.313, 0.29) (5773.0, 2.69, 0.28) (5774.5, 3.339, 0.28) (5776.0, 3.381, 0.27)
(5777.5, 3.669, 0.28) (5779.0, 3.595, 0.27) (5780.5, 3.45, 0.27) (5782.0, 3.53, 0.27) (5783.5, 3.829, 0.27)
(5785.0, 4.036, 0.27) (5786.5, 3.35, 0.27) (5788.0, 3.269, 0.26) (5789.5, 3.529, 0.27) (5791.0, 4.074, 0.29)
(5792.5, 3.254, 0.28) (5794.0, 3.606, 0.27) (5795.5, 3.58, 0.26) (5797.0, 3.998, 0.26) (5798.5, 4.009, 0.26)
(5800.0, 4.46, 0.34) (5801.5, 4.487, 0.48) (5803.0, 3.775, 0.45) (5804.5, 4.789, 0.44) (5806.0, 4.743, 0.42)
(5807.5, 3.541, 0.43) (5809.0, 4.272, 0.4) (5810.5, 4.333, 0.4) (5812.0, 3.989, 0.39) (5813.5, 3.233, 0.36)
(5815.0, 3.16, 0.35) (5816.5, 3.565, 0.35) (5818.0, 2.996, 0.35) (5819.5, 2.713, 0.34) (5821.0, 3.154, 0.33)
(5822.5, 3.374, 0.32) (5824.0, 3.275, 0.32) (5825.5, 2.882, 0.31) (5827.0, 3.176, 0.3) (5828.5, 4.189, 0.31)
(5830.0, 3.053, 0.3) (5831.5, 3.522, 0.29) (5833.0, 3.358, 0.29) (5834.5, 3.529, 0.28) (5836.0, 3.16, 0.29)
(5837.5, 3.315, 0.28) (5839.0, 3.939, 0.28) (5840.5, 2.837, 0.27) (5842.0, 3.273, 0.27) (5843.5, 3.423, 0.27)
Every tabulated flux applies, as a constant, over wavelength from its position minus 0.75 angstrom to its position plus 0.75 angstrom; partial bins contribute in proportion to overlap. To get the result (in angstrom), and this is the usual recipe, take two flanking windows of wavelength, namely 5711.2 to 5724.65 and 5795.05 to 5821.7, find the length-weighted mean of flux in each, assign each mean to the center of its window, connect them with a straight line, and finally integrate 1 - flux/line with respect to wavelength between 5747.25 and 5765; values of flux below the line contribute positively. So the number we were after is -1.0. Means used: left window 3.21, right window 3.83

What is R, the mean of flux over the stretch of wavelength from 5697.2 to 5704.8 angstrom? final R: 3.06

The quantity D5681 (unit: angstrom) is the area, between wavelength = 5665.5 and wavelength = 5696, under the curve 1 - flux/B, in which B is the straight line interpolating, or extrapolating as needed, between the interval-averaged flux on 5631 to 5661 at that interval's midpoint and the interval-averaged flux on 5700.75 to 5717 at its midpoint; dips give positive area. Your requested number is 1.5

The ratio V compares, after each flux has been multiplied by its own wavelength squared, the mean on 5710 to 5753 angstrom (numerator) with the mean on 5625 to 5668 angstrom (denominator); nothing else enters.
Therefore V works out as 1.25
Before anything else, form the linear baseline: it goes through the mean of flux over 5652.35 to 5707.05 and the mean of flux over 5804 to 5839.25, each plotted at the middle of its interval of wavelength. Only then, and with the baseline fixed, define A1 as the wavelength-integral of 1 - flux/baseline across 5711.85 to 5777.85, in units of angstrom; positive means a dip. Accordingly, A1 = -4.56 angstrom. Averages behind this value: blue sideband 2.96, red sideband 3.54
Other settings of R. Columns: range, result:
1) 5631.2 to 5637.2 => 2.56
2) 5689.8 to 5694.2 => 3.01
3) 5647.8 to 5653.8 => 3.08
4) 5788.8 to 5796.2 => 3.61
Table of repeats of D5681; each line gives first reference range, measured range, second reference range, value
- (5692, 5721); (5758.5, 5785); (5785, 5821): 1.4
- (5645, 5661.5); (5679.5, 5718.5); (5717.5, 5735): 0.7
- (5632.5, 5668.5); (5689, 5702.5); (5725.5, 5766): 0.7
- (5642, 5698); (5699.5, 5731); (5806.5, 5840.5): -1.1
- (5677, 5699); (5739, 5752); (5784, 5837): -1.4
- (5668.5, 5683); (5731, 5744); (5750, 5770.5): -0.6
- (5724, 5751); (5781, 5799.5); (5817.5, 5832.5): -1.9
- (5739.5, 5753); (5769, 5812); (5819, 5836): -4.0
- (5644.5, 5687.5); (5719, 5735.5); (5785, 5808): 0.8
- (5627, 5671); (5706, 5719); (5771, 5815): -0.3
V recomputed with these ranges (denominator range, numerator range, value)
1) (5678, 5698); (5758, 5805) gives 1.25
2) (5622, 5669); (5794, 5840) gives 1.37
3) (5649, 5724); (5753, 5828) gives 1.23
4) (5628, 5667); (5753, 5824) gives 1.35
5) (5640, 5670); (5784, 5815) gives 1.39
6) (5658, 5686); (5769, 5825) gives 1.31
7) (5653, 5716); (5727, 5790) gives 1.20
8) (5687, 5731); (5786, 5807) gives 1.29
